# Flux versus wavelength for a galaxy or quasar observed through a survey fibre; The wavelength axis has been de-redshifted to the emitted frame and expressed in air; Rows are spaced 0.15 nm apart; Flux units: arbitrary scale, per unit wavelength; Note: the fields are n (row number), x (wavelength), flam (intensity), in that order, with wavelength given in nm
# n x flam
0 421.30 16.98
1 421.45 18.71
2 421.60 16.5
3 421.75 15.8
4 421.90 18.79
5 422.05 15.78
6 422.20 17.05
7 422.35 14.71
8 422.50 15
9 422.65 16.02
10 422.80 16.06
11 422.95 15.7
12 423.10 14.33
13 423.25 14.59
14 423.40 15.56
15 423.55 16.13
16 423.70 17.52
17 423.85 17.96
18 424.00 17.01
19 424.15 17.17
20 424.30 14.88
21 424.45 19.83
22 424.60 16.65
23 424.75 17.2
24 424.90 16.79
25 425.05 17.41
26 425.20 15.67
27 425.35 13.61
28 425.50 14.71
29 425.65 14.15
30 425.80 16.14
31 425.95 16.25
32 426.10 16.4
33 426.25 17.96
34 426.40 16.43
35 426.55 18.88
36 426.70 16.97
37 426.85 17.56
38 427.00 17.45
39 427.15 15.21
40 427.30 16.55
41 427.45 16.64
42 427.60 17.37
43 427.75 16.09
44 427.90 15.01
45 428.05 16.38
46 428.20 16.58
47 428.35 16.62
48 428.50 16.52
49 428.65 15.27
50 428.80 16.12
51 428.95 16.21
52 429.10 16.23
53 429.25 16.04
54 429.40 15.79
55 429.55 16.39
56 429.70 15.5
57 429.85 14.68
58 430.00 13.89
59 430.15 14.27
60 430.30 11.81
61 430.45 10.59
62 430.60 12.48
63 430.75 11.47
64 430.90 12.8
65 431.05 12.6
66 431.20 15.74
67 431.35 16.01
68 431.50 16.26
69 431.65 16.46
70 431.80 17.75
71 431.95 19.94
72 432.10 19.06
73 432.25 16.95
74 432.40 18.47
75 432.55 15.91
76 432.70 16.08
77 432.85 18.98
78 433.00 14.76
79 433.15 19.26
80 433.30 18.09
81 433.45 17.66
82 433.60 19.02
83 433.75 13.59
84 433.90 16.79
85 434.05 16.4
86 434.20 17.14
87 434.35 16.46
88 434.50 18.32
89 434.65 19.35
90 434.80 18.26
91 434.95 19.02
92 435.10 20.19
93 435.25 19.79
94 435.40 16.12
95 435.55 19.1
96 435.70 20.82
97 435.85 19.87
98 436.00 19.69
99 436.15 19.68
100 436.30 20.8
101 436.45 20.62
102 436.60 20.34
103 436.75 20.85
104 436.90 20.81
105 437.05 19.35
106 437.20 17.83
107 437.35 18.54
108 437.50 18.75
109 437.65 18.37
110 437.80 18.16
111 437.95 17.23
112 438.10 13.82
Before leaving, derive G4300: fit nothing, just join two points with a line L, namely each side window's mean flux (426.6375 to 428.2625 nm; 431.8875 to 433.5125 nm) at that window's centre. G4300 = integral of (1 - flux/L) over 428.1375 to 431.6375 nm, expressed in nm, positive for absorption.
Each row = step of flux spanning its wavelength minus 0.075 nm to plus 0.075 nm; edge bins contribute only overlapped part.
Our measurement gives 0.46 nm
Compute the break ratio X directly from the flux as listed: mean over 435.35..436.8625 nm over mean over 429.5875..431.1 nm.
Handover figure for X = 1.5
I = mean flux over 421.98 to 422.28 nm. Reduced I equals 16.4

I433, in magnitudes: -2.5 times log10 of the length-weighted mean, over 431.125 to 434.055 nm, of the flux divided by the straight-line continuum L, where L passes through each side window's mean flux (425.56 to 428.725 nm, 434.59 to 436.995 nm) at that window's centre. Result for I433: 0.08 mag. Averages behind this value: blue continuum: 16.5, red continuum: 19.7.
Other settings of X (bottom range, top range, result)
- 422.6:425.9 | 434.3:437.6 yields 1.20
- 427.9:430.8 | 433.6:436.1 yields 1.22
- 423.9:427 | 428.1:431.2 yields 0.88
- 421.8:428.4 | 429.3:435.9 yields 1.01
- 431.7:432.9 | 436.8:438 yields 1.05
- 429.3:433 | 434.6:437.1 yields 1.28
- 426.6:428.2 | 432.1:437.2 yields 1.11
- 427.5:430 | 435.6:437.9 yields 1.23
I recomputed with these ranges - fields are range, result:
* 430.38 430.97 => 11.8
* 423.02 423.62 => 15.1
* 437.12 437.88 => 18.3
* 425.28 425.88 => 14.7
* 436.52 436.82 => 20.6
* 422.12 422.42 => 15.9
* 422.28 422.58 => 14.9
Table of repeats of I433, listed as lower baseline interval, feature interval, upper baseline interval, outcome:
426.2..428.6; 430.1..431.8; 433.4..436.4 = 0.257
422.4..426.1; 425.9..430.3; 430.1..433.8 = -0.013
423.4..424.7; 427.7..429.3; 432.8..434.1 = 0.066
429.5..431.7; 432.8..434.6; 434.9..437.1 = 0.007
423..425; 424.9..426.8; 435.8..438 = 0.048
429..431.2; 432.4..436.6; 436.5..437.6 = -0.047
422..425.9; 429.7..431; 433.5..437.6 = 0.334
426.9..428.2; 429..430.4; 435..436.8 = 0.158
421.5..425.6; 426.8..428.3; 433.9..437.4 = 0.045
